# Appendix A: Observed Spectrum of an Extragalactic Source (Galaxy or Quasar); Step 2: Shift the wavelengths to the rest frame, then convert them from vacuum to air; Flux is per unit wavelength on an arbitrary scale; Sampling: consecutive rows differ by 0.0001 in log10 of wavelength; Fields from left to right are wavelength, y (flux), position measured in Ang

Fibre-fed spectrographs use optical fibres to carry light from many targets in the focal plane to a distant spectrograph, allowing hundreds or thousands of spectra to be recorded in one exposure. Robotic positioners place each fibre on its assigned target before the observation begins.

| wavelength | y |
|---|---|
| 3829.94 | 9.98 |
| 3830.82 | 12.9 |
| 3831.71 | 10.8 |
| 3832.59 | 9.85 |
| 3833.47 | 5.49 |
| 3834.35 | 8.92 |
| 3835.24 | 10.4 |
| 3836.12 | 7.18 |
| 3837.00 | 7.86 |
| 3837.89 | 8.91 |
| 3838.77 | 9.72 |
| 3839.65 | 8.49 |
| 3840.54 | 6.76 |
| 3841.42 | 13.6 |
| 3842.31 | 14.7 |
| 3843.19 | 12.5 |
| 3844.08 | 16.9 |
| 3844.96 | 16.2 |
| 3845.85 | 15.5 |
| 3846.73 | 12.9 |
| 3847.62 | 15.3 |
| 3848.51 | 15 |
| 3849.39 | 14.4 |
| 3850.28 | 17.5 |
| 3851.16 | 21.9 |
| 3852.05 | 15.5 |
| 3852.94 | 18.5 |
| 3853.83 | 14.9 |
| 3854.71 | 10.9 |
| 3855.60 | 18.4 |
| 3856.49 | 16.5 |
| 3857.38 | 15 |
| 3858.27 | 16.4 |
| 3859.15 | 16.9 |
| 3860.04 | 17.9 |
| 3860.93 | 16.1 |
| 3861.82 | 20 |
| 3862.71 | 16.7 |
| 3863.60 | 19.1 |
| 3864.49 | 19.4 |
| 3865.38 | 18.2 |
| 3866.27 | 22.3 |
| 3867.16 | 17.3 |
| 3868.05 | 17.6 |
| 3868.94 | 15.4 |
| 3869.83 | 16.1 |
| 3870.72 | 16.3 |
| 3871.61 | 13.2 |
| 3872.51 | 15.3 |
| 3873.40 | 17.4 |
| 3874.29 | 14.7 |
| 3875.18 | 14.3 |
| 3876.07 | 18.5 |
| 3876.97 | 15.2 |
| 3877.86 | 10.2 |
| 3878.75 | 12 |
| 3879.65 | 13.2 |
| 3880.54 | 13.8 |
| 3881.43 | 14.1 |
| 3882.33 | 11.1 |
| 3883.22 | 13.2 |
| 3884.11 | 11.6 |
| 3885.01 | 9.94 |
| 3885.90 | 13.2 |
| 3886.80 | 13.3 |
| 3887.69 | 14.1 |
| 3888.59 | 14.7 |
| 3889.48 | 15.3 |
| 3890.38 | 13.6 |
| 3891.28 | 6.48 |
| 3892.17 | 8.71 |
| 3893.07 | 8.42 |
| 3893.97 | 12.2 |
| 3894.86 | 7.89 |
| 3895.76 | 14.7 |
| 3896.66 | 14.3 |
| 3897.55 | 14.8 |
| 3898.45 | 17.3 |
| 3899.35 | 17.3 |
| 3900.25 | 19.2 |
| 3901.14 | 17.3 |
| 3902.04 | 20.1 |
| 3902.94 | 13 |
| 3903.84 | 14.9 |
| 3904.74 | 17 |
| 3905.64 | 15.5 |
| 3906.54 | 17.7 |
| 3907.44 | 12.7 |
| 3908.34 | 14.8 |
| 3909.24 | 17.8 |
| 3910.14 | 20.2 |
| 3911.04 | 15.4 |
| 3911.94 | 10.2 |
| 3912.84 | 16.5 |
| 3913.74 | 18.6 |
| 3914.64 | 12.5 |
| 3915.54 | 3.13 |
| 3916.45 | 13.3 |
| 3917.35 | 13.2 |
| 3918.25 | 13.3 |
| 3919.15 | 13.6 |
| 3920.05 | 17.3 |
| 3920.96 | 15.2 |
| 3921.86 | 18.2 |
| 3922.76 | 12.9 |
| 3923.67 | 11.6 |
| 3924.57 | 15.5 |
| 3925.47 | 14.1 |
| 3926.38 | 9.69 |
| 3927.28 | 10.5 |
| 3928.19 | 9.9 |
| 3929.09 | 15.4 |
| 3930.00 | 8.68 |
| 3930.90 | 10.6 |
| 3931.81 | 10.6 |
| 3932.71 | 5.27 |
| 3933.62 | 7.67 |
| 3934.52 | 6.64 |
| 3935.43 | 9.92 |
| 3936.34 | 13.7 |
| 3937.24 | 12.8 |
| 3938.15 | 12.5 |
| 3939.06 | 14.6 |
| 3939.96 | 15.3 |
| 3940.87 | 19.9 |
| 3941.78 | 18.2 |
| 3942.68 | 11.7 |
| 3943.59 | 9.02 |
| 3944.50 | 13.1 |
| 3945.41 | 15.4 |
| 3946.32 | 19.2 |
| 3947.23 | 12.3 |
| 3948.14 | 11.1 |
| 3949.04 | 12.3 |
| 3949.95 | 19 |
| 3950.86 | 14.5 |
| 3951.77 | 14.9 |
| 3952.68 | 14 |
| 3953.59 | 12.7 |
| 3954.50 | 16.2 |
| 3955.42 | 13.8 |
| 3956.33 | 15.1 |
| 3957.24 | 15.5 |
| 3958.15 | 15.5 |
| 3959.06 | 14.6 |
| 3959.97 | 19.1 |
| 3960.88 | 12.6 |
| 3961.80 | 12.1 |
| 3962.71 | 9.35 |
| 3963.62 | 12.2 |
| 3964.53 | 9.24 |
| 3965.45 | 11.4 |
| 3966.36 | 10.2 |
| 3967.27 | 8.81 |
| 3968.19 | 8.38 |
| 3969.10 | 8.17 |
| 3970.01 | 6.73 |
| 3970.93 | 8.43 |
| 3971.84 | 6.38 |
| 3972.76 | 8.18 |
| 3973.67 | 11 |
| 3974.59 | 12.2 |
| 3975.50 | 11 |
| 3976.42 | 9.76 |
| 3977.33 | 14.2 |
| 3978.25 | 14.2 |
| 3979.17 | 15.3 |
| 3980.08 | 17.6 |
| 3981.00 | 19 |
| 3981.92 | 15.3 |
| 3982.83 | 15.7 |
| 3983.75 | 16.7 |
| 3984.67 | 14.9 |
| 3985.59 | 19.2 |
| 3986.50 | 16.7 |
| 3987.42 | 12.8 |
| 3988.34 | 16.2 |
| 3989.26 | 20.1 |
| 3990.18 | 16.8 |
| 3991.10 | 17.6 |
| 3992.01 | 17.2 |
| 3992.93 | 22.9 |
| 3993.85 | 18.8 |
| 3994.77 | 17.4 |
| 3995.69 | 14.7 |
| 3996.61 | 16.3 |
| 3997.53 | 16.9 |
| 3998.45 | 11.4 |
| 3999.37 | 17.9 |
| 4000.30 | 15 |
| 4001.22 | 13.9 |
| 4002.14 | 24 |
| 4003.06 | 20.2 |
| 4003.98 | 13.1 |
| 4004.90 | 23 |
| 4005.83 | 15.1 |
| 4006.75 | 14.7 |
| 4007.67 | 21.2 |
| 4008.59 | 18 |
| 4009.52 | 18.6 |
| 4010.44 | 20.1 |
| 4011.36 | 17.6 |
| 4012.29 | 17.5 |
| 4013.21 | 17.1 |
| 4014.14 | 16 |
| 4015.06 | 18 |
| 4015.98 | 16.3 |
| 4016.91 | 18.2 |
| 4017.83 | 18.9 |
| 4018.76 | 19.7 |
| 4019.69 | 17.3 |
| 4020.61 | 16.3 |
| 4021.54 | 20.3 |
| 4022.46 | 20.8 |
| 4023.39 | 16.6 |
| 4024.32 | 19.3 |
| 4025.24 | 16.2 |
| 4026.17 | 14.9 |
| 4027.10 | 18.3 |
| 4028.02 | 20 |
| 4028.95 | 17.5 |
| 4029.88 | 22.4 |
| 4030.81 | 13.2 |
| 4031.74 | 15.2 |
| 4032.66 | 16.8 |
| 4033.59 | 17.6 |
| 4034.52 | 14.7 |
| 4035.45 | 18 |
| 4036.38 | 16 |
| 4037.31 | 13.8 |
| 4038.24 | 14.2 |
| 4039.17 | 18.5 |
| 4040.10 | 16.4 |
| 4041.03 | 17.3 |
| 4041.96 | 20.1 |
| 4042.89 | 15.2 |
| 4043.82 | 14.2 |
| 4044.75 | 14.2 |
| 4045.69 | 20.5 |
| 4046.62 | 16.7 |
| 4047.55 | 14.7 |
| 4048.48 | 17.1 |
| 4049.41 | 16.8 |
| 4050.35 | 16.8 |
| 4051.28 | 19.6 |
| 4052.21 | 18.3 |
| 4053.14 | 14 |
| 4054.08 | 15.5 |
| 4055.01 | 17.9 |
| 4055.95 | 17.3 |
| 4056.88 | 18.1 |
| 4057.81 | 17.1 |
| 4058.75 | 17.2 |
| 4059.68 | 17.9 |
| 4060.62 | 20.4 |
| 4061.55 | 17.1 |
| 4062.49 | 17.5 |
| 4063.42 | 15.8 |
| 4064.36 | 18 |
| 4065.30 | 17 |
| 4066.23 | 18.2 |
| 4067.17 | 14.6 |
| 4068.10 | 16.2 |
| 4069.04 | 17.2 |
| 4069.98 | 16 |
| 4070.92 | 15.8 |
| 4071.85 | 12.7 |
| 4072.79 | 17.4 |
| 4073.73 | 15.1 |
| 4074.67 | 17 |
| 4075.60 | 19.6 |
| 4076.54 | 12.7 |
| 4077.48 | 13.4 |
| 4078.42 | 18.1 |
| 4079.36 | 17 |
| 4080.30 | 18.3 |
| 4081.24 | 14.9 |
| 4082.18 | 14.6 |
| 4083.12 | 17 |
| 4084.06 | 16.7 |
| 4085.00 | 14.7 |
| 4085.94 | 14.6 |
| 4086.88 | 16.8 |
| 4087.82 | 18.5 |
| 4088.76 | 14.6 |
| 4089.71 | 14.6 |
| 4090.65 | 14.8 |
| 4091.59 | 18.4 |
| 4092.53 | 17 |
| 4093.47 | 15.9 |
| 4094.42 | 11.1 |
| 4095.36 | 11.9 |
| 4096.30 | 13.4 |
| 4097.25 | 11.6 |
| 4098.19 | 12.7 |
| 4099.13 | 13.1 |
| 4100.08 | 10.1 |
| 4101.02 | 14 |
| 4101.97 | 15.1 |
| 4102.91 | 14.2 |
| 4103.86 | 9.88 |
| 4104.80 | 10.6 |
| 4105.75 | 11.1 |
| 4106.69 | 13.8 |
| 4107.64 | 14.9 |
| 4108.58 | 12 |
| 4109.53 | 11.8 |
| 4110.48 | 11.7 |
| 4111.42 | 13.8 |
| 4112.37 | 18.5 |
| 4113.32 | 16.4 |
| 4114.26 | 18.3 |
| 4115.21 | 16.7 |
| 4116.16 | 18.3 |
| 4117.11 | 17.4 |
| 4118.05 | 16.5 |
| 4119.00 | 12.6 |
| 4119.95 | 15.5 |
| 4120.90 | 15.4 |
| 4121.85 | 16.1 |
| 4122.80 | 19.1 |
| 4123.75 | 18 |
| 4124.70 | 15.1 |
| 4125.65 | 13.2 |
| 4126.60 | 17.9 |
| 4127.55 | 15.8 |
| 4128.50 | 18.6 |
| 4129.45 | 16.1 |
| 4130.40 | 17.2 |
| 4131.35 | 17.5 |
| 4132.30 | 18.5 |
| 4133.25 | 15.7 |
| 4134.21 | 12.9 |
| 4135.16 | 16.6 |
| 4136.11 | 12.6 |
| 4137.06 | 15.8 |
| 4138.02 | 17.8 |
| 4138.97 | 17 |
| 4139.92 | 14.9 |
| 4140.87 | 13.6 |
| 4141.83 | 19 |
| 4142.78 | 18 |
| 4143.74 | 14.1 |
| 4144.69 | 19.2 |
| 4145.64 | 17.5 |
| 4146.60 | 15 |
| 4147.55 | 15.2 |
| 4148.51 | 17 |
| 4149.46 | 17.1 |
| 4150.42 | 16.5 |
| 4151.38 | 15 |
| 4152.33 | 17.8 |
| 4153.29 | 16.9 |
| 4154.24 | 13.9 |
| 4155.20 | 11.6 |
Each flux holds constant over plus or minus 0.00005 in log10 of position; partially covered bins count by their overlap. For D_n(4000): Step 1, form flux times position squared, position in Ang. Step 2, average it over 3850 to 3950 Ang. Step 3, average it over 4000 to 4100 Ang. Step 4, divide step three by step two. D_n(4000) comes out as 1.26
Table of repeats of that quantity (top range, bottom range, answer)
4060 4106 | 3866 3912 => 1.16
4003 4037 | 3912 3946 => 1.45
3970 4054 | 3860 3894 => 1.21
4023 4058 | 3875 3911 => 1.29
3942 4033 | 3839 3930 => 1.11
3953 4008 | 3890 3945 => 1.13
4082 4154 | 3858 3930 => 1.18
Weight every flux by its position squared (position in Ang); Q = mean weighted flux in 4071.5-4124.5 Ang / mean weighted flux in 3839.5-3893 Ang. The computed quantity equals 1.13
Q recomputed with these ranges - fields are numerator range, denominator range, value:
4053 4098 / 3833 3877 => 1.20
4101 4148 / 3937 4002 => 1.18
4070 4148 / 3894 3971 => 1.25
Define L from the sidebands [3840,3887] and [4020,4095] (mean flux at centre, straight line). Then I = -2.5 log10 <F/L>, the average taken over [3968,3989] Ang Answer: 0.23 mag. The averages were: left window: 15.3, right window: 16.7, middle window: 13.1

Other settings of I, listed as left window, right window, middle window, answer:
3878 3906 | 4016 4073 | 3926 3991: 0.16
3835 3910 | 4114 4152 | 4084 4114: 0.15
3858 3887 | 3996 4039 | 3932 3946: 0.30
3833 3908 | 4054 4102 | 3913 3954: 0.14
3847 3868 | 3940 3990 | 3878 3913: 0.13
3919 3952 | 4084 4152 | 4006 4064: -0.21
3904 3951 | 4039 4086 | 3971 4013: -0.07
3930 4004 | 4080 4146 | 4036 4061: -0.15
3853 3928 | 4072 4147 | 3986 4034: -0.17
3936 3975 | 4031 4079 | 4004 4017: -0.19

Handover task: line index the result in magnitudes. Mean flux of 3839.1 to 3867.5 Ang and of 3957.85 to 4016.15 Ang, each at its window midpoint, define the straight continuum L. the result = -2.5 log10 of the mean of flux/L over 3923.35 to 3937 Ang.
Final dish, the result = 0.40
